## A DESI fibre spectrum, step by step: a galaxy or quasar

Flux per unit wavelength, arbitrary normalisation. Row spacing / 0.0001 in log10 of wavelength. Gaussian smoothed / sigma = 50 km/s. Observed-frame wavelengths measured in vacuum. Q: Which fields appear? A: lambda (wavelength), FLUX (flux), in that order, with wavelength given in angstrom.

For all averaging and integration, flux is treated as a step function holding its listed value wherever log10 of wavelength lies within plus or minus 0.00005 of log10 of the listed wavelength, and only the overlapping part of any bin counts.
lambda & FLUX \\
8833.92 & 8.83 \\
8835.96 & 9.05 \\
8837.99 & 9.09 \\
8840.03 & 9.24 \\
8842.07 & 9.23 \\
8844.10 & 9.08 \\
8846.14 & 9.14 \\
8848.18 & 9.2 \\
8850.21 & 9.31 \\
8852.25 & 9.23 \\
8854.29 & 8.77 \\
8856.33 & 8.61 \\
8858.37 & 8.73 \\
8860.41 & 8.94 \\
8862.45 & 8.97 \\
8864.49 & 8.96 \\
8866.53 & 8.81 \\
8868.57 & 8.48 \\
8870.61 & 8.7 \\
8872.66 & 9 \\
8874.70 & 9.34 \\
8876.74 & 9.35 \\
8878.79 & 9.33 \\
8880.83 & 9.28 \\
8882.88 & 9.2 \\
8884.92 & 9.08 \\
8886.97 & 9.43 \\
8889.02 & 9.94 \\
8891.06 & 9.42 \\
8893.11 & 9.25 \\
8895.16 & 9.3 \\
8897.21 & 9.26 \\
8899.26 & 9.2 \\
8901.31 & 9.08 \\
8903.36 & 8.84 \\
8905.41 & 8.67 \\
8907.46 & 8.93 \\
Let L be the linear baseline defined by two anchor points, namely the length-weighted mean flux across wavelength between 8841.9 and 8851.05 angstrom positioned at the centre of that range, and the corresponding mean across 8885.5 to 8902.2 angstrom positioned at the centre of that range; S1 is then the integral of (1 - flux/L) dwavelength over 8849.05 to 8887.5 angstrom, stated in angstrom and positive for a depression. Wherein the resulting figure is 1.0 angstrom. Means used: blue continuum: 9.19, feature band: 9.02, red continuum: 9.35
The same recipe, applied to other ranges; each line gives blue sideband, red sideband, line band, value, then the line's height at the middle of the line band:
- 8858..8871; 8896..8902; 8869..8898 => -0.8 angstrom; 9.02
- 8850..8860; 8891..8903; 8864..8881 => 0.0 angstrom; 9.03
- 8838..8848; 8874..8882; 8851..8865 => 0.5 angstrom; 9.23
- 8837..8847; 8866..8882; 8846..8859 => 0.2 angstrom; 9.12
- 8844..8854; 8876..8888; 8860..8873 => 0.6 angstrom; 9.22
